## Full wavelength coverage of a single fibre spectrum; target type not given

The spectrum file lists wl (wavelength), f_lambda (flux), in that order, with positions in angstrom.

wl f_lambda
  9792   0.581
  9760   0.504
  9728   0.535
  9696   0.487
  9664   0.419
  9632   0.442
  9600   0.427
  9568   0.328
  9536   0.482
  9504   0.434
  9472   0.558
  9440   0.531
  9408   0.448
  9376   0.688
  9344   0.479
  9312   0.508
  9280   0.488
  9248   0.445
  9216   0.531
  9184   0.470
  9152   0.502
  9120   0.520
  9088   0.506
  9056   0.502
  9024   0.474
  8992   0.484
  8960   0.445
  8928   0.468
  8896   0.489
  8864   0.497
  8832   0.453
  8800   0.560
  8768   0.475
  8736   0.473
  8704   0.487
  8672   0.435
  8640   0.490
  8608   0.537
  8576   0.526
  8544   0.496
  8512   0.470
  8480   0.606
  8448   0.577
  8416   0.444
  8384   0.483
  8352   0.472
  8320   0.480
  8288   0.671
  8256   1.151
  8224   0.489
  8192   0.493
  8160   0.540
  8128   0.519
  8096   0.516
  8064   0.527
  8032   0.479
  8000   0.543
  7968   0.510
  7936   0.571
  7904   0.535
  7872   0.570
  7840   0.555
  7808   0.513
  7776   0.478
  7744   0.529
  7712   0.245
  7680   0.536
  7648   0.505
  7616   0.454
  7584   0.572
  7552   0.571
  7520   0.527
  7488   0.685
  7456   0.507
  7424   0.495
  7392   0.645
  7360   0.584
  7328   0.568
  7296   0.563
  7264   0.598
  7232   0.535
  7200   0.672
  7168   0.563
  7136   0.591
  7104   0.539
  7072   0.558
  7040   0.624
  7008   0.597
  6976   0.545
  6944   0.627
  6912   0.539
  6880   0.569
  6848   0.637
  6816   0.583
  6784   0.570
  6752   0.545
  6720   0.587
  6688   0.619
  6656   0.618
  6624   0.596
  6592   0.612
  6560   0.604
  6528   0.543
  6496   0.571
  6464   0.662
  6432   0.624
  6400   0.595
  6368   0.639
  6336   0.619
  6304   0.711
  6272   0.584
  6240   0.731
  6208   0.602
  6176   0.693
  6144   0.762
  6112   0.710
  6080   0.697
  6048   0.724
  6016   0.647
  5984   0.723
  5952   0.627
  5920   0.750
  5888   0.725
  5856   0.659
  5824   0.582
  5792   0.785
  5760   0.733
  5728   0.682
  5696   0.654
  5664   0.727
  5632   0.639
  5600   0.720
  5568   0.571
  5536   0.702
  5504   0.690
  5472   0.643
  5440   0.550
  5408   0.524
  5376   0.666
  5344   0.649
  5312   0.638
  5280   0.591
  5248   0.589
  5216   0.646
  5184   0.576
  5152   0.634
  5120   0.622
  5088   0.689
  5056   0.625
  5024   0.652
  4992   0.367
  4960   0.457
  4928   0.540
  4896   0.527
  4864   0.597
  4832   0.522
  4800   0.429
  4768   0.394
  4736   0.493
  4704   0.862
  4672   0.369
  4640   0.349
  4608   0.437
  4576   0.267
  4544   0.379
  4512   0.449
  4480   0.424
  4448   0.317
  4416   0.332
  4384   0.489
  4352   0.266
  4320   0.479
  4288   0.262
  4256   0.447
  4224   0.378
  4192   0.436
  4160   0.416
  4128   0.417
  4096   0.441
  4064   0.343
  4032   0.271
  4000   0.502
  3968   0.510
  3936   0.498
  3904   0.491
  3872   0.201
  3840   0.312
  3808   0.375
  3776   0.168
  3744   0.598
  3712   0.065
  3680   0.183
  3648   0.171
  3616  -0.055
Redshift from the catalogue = 0.26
